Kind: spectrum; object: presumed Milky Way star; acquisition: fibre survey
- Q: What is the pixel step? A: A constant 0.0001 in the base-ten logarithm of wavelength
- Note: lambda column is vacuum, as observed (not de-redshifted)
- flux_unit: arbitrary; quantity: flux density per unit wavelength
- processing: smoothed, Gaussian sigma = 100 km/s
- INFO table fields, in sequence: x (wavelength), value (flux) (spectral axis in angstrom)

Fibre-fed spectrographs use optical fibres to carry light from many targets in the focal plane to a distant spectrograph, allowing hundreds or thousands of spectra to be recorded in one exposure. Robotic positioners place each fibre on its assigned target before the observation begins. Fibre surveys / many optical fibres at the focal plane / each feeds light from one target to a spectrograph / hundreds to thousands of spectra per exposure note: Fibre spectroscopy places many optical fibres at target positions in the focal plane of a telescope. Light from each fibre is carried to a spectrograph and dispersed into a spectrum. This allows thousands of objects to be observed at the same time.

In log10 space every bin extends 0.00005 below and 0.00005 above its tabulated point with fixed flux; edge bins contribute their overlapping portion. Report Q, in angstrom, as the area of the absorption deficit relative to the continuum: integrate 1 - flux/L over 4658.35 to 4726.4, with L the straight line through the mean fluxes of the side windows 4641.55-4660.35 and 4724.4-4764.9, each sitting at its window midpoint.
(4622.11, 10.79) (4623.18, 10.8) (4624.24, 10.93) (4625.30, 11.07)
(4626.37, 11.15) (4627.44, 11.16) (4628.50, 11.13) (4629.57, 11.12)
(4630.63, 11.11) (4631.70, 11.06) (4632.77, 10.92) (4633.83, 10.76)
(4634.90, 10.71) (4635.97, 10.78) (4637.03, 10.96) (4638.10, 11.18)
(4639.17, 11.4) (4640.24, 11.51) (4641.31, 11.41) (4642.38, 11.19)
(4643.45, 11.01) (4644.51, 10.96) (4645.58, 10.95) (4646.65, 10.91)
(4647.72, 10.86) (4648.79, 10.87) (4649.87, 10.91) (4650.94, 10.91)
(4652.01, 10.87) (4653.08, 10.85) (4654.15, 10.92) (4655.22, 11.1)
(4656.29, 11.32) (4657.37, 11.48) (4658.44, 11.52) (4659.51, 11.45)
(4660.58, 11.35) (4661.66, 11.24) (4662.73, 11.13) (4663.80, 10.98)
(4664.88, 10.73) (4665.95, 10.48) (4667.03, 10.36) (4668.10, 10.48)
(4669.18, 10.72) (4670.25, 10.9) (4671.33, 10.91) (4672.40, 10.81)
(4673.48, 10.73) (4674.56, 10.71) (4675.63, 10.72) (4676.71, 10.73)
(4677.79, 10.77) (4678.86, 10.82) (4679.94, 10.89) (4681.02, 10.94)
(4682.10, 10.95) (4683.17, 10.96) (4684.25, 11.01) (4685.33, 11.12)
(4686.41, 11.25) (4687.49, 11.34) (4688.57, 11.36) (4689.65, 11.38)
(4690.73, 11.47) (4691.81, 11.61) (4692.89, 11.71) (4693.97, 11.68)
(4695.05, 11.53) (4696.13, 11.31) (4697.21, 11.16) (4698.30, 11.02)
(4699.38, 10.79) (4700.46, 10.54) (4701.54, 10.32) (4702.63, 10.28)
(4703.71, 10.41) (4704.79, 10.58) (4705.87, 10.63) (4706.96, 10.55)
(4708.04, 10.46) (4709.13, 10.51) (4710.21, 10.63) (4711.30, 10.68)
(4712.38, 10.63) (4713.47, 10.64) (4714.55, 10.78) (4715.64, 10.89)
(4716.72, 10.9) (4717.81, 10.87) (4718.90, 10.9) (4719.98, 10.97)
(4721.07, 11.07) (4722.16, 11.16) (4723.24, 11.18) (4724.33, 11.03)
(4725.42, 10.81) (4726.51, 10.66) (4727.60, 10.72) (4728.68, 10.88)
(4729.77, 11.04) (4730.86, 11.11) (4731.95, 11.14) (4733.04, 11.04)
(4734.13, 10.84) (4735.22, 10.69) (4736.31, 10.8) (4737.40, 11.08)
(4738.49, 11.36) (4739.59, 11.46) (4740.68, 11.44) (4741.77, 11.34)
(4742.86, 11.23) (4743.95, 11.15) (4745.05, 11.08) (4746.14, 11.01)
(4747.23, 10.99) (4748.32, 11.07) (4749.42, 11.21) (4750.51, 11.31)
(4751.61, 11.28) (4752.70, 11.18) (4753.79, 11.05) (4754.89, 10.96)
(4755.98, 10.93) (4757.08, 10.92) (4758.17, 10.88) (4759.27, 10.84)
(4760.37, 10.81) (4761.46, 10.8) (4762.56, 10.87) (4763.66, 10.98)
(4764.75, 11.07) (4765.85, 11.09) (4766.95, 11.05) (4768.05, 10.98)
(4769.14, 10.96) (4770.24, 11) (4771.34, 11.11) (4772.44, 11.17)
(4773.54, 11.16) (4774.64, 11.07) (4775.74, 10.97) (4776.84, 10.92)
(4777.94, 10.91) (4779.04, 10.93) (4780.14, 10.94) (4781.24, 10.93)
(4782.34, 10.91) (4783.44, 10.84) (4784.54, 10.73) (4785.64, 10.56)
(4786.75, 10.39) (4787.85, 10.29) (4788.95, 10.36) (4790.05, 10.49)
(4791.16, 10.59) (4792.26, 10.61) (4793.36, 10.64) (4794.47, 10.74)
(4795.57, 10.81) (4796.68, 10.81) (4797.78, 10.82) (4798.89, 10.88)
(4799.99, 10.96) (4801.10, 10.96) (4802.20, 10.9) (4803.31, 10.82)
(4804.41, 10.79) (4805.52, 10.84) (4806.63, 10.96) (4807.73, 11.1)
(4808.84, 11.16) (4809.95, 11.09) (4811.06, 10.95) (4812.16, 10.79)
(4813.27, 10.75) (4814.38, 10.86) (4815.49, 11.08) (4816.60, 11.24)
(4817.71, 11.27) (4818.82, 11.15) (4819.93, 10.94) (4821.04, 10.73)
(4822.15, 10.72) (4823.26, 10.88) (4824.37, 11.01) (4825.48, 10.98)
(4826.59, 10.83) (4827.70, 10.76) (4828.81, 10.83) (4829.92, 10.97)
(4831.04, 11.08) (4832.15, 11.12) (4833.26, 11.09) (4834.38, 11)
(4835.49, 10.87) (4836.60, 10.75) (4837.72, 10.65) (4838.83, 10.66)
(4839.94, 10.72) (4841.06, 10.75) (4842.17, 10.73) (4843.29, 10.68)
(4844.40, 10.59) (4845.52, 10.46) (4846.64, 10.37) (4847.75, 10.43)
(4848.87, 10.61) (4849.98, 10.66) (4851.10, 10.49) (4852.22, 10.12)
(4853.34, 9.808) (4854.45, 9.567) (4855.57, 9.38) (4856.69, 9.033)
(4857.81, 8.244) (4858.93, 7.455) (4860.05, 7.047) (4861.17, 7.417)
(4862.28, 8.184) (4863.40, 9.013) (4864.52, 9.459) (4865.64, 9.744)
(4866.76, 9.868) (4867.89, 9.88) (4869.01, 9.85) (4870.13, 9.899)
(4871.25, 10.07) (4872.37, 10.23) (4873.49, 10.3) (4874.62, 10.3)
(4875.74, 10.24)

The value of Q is 0.82 angstrom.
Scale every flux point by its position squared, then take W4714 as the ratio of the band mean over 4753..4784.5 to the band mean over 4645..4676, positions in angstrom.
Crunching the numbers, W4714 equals 1.05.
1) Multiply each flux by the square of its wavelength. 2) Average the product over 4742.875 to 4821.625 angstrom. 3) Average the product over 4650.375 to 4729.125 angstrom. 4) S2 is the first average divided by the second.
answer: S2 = 1.04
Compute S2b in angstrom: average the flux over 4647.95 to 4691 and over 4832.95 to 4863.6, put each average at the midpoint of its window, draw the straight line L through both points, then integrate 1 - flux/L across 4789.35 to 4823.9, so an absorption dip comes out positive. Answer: -2.5 angstrom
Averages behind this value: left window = 11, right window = 9.88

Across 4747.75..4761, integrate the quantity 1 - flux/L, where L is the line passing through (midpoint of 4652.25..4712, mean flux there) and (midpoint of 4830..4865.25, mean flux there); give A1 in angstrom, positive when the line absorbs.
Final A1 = -0.7 angstrom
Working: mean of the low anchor 10.9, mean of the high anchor 9.96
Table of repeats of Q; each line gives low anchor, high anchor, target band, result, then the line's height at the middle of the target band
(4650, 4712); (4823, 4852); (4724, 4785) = -0.9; 10.9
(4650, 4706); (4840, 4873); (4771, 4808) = -2.4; 10.2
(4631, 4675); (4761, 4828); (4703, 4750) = 0.0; 10.9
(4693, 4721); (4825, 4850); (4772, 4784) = -0.2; 10.8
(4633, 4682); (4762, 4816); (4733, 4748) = -0.3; 10.9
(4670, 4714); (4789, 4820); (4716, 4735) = -0.1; 10.9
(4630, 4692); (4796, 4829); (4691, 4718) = 0.3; 11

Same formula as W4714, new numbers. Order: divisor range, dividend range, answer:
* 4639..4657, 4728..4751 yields 1.05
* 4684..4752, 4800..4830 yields 1.04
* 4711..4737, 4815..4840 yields 1.05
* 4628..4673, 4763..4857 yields 1.05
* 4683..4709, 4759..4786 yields 1.03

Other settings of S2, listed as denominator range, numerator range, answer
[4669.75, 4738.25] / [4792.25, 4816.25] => 1.04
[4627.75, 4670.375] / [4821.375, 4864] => 1.00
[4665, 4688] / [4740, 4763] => 1.05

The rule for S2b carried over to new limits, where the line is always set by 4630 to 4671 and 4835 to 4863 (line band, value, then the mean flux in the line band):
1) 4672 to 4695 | -0.6 angstrom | 11.1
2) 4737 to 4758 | -1.5 angstrom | 11.2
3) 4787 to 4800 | -0.6 angstrom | 10.7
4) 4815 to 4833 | -1.8 angstrom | 11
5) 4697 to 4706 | 0.1 angstrom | 10.6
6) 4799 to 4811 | -1.0 angstrom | 11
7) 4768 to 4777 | -0.7 angstrom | 11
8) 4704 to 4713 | 0.1 angstrom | 10.6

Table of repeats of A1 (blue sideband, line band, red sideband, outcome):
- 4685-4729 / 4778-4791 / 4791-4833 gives 0.3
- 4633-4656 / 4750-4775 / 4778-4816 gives -0.4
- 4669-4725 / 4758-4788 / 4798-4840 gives 0.1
